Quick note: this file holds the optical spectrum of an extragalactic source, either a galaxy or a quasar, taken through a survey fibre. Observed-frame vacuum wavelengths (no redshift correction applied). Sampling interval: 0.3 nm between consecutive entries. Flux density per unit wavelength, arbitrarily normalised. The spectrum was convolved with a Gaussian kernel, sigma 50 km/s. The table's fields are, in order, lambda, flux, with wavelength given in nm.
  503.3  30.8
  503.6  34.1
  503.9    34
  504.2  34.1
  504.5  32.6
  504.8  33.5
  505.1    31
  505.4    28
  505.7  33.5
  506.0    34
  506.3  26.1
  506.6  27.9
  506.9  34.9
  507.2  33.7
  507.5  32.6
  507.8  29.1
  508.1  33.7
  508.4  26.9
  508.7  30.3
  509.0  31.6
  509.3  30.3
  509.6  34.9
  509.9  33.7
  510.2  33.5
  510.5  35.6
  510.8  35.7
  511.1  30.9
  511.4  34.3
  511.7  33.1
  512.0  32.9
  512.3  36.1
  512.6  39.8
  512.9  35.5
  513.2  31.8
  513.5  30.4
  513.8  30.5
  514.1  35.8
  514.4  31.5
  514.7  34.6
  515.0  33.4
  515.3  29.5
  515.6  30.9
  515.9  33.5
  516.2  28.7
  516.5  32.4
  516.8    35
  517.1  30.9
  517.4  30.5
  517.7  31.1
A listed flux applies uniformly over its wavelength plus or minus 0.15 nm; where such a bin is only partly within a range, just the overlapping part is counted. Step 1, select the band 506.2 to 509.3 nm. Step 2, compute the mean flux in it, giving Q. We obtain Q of 30.7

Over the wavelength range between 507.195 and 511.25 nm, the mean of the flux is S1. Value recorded 32.3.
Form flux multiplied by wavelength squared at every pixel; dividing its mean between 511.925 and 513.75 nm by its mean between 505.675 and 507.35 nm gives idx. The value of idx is 1.11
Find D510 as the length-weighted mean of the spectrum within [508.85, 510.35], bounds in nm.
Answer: 32.8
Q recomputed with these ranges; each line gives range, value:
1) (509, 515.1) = 33.7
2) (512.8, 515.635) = 32.4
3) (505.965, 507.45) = 31.2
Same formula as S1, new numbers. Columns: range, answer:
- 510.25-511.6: 34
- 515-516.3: 31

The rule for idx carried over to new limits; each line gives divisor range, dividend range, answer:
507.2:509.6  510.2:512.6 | 1.12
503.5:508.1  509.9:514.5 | 1.09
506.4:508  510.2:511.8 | 1.09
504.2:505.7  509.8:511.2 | 1.09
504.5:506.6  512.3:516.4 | 1.10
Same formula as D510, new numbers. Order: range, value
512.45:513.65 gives 34.4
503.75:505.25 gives 33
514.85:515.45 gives 31.4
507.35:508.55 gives 30.6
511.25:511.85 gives 33.7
